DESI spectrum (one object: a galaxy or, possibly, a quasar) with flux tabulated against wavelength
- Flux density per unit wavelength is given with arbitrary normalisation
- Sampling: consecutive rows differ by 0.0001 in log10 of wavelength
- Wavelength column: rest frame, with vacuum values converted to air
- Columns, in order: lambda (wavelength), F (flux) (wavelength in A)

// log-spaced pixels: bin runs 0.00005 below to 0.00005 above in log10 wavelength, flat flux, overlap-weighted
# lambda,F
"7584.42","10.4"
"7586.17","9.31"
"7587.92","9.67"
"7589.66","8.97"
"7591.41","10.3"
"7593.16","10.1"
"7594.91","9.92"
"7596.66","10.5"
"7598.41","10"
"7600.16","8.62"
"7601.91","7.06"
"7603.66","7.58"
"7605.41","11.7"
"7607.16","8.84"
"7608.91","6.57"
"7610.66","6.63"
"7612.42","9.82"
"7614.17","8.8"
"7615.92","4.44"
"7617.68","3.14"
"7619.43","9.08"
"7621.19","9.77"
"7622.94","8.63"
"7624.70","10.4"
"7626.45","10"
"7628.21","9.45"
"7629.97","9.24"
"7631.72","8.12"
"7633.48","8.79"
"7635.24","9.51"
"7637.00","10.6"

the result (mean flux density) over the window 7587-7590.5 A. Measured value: 9.33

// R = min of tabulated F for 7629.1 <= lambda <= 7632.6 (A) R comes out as 8.12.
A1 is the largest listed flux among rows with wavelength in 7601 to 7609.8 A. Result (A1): 11.7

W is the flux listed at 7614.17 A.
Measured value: 8.8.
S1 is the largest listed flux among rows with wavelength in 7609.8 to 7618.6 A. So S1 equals 9.82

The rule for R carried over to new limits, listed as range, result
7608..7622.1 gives 3.14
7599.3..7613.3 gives 6.57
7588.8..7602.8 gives 7.06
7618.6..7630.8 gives 8.63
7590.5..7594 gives 10.1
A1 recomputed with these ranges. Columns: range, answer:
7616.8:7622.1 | 9.77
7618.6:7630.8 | 10.4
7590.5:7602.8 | 10.5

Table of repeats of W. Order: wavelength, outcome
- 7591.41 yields 10.3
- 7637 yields 10.6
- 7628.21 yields 9.45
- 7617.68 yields 3.14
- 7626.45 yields 10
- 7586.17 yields 9.31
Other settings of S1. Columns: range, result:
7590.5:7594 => 10.3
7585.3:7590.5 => 9.67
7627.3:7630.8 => 9.45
